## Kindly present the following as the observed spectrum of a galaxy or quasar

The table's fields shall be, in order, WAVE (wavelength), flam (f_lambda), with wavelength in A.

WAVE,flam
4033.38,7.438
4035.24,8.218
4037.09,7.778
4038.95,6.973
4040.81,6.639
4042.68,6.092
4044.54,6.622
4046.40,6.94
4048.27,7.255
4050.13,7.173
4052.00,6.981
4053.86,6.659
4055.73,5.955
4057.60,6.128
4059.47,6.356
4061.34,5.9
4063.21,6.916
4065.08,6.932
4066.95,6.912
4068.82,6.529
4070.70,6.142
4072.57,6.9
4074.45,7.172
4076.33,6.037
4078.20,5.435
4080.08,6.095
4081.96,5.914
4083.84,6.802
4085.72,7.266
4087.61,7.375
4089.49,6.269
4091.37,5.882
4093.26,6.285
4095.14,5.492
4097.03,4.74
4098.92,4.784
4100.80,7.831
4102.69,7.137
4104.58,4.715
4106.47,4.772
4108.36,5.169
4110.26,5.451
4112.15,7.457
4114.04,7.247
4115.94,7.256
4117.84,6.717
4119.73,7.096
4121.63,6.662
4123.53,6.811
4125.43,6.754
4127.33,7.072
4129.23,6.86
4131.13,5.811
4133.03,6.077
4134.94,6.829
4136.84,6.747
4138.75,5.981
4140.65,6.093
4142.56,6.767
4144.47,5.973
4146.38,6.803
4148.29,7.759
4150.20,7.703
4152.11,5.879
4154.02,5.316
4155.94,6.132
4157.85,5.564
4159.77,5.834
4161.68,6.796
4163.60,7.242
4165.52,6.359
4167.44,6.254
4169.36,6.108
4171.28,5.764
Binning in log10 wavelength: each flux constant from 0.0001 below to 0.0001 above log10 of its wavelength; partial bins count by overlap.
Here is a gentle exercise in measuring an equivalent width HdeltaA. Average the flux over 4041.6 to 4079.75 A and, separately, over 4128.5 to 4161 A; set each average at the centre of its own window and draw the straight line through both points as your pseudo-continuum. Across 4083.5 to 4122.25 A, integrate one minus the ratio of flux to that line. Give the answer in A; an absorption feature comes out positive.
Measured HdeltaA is 0.94 A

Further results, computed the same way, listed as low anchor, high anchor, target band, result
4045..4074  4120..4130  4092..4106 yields 2.0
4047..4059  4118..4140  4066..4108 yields 2.9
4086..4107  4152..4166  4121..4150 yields -2.6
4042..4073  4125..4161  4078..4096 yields 0.6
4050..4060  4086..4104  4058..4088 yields -0.7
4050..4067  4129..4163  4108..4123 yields -0.6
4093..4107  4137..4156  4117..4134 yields -1.5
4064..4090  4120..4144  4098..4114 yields 1.4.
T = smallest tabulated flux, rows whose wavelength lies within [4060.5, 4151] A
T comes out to 4.715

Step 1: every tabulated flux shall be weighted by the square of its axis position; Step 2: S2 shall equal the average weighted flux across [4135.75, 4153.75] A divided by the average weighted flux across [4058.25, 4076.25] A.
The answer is 1.04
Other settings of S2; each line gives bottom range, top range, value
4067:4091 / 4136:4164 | 1.02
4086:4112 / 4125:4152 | 1.14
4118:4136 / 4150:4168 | 0.95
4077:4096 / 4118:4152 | 1.09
